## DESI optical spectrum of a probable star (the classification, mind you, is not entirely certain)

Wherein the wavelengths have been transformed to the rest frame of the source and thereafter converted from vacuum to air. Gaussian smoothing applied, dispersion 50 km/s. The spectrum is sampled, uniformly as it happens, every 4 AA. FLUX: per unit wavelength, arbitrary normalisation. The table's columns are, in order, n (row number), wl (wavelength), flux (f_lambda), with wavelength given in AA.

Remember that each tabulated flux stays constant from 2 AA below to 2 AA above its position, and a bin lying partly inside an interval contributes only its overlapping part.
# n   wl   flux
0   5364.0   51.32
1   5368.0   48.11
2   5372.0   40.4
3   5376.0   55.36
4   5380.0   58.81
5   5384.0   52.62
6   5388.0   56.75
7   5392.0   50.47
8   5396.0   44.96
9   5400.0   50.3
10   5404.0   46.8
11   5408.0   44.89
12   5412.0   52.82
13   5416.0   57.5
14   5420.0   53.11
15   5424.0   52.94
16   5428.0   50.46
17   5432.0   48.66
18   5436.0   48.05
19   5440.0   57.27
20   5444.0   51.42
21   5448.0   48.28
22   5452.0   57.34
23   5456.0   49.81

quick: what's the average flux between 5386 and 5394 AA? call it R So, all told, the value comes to 53.6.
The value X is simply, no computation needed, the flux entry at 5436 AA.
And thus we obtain 48.05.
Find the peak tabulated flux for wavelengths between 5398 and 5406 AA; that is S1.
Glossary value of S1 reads 50.3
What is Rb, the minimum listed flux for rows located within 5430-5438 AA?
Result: 48.05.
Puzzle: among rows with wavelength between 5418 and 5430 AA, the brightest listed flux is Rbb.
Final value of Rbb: 53.11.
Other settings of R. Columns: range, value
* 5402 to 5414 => 48.2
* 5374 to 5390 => 55.9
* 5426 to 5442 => 51.1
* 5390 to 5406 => 48.1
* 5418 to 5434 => 51.3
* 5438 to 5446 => 54.3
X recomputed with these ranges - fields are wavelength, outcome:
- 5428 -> 50.46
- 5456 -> 49.81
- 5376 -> 55.36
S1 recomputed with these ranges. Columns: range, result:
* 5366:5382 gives 58.81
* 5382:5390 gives 56.75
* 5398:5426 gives 57.5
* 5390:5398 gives 50.47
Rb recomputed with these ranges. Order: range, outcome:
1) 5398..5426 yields 44.89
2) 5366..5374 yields 40.4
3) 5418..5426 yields 52.94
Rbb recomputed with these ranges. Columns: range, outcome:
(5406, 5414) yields 52.82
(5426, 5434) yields 50.46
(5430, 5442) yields 57.27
